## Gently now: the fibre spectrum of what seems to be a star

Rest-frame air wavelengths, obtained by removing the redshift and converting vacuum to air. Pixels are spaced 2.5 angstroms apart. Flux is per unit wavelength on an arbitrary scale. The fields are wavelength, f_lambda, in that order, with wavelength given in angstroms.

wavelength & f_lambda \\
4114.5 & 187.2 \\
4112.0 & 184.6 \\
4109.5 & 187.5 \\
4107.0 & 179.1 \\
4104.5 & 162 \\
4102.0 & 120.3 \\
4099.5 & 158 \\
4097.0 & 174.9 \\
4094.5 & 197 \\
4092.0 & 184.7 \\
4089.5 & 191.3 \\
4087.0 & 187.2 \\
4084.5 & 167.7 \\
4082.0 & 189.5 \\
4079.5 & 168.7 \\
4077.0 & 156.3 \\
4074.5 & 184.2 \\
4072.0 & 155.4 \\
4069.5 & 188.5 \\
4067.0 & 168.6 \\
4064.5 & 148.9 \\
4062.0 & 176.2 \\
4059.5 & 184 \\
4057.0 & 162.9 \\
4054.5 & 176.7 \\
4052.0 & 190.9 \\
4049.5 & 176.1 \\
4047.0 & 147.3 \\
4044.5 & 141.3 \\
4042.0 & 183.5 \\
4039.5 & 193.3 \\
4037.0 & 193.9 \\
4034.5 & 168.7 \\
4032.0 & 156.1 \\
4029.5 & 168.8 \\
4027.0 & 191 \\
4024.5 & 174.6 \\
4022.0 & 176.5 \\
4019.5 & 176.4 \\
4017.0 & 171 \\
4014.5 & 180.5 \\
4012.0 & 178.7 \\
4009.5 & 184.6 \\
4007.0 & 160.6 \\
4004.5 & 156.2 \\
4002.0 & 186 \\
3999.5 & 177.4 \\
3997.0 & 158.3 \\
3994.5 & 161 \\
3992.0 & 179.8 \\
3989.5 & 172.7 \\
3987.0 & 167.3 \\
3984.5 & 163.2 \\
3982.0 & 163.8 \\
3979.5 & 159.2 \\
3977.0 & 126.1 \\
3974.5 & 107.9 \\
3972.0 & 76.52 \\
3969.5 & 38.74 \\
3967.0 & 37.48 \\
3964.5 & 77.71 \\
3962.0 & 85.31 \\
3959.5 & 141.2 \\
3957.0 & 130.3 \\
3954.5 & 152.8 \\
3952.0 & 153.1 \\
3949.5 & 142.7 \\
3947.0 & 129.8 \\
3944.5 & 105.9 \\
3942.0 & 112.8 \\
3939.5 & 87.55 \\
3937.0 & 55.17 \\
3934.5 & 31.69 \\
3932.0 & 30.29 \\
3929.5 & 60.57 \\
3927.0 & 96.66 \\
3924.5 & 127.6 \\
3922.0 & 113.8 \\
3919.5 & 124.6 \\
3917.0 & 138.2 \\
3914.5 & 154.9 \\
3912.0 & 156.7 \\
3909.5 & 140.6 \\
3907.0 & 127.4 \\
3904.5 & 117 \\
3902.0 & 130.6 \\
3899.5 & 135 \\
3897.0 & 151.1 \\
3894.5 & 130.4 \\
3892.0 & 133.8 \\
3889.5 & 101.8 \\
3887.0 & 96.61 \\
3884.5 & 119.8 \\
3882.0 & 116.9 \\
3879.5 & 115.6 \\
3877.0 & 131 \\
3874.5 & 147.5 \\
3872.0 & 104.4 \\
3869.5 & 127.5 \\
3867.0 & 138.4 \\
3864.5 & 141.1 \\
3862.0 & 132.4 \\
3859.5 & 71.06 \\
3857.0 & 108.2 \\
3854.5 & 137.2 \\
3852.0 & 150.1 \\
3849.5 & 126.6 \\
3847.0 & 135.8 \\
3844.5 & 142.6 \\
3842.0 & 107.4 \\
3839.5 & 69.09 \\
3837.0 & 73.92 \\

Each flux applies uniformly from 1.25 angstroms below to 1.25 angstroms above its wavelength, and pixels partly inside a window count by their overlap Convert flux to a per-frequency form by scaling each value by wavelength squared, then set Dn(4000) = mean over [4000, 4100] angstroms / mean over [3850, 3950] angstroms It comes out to 1.6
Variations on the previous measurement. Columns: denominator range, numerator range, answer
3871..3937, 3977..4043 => 1.57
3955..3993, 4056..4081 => 1.45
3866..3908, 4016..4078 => 1.50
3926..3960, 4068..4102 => 1.85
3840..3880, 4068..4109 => 1.55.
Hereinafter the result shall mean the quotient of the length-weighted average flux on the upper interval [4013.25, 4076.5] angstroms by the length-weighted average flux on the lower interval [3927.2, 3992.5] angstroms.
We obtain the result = 1.57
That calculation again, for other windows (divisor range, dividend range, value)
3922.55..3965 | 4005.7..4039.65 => 1.73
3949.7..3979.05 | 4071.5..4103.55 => 1.63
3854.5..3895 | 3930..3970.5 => 0.78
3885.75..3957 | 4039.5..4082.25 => 1.47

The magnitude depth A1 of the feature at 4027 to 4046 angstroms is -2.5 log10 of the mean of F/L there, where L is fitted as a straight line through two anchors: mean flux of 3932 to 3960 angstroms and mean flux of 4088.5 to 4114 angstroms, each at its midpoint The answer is -0.18 mag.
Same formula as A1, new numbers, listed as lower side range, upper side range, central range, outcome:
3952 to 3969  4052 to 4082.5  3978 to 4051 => -0.24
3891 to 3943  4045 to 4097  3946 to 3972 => 0.19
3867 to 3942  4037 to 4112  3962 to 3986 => 0.30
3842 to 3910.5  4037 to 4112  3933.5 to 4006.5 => 0.18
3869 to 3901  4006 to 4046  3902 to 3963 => 0.23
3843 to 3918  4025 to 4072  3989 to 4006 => -0.07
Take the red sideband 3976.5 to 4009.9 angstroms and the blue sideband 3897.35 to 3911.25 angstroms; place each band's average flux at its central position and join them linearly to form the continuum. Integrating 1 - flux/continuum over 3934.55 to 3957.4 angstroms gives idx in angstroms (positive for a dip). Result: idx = 5.4 angstroms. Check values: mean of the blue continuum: 132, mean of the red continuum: 166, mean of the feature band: 114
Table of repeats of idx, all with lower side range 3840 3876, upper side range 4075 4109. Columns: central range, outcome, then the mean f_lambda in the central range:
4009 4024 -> -1.9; 177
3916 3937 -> 7.7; 87.8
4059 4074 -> -0.2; 170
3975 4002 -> -1.9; 162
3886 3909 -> 1.3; 126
